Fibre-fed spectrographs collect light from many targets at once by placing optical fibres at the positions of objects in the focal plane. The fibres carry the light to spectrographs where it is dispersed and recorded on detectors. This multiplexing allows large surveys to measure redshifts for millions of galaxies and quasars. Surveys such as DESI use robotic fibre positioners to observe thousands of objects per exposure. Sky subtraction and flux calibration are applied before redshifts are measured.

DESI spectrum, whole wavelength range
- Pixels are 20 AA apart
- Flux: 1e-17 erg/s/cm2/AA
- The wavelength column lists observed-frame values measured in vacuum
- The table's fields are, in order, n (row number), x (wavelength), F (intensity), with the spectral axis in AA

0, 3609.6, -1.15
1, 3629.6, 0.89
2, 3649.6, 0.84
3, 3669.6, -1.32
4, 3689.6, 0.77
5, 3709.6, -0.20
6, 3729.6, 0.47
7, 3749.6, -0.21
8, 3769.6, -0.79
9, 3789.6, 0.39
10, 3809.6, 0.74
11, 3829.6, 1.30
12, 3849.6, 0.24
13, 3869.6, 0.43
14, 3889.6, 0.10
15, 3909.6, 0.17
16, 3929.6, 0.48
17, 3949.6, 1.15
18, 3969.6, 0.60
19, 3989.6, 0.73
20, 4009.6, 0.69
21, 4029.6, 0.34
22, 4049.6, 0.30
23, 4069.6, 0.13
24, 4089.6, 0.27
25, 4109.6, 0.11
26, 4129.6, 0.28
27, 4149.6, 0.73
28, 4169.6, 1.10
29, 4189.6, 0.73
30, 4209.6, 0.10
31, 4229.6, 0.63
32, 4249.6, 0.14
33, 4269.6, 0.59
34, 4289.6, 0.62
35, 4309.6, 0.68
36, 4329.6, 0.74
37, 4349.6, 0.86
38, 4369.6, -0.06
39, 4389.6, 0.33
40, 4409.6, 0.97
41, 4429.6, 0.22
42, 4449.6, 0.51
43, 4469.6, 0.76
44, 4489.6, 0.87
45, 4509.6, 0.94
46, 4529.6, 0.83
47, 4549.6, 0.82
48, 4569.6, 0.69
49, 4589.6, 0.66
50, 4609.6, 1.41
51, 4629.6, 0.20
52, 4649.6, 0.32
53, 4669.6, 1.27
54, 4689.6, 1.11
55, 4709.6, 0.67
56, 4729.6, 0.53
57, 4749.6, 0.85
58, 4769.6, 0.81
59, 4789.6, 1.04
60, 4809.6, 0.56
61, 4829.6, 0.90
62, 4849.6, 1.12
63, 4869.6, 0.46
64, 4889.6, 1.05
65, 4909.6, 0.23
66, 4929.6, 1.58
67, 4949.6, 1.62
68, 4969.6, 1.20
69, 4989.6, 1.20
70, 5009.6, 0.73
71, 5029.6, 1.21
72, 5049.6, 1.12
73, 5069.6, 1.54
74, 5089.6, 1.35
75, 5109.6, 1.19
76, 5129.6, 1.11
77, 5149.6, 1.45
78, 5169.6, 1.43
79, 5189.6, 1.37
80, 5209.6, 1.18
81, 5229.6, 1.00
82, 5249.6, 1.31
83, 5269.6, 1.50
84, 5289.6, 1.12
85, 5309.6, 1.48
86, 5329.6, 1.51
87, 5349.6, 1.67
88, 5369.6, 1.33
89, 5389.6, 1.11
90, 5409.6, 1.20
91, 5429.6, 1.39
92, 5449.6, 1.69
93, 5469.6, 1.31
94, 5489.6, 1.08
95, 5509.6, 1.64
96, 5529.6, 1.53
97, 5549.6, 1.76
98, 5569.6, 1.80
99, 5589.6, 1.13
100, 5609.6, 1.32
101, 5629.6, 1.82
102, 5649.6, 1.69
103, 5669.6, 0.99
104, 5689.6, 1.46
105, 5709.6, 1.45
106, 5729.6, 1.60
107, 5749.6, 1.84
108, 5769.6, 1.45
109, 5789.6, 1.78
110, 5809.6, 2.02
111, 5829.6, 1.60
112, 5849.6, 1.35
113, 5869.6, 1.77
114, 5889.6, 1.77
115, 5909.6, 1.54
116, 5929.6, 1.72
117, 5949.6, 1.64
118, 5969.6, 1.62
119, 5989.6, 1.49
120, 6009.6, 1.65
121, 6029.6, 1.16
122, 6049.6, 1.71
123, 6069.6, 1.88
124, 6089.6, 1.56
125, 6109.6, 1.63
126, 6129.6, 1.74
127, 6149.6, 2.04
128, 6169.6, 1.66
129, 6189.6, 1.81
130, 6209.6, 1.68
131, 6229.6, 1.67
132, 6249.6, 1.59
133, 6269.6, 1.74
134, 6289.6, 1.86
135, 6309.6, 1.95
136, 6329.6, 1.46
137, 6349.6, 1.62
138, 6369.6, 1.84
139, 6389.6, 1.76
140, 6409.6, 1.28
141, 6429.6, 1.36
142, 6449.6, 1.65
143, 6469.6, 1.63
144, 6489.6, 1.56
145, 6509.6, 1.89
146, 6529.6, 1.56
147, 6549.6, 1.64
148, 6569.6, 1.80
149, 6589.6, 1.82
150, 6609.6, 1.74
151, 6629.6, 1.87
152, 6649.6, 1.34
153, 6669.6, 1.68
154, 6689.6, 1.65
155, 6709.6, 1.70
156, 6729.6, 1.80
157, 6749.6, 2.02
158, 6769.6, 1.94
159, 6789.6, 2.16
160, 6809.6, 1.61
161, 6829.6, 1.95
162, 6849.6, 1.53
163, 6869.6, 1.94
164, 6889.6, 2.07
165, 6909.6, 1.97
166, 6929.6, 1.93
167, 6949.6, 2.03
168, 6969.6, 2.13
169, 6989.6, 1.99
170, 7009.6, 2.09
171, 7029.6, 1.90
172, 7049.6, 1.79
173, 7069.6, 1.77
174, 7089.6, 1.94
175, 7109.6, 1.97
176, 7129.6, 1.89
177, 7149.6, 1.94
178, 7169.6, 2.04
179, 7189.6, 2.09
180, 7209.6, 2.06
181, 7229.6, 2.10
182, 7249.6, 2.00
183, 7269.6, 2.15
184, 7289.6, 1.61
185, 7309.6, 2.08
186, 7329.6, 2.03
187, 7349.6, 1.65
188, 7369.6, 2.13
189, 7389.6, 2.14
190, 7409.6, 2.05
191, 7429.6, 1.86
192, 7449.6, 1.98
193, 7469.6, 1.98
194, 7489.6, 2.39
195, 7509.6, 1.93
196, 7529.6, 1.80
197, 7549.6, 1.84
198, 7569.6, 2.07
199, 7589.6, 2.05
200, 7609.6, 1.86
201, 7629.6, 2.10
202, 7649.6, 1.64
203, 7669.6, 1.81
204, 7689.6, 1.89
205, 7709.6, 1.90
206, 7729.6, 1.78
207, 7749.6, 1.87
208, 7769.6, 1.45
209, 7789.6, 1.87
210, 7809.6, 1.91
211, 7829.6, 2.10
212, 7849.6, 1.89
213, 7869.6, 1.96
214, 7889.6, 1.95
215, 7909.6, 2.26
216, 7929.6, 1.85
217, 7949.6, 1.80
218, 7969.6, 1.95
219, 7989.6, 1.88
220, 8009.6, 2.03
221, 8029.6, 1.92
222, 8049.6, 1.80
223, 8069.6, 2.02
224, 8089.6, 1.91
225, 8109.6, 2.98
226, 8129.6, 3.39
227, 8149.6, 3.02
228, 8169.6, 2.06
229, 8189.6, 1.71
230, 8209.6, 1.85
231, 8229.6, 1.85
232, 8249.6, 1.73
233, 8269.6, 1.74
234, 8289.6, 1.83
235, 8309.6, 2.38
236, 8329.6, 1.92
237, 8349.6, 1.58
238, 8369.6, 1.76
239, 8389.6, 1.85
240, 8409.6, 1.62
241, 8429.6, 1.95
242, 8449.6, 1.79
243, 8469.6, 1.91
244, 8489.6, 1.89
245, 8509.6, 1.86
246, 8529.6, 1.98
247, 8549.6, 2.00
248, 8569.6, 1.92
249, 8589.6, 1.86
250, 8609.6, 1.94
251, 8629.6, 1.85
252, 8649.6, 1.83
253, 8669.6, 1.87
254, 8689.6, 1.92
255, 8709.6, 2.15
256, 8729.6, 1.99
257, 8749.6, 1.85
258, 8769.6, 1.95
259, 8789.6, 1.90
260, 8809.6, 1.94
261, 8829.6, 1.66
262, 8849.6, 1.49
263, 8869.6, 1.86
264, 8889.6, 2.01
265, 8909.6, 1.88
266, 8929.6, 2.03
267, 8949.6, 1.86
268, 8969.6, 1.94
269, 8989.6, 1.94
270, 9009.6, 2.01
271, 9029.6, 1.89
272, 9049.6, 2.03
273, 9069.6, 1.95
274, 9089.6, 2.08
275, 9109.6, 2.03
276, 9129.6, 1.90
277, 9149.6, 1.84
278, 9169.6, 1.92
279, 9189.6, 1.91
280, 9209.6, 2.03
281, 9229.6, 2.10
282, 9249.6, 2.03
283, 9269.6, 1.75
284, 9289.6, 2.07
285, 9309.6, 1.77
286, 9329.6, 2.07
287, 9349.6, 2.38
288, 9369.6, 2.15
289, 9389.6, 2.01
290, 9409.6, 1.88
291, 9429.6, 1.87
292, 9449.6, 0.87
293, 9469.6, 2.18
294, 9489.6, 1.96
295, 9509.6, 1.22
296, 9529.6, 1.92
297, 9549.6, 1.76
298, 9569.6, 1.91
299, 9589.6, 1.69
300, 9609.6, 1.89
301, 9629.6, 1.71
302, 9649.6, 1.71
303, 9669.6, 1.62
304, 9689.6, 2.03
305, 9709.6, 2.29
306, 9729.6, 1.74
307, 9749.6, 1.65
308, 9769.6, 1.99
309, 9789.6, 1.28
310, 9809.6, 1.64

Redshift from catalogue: 0.24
